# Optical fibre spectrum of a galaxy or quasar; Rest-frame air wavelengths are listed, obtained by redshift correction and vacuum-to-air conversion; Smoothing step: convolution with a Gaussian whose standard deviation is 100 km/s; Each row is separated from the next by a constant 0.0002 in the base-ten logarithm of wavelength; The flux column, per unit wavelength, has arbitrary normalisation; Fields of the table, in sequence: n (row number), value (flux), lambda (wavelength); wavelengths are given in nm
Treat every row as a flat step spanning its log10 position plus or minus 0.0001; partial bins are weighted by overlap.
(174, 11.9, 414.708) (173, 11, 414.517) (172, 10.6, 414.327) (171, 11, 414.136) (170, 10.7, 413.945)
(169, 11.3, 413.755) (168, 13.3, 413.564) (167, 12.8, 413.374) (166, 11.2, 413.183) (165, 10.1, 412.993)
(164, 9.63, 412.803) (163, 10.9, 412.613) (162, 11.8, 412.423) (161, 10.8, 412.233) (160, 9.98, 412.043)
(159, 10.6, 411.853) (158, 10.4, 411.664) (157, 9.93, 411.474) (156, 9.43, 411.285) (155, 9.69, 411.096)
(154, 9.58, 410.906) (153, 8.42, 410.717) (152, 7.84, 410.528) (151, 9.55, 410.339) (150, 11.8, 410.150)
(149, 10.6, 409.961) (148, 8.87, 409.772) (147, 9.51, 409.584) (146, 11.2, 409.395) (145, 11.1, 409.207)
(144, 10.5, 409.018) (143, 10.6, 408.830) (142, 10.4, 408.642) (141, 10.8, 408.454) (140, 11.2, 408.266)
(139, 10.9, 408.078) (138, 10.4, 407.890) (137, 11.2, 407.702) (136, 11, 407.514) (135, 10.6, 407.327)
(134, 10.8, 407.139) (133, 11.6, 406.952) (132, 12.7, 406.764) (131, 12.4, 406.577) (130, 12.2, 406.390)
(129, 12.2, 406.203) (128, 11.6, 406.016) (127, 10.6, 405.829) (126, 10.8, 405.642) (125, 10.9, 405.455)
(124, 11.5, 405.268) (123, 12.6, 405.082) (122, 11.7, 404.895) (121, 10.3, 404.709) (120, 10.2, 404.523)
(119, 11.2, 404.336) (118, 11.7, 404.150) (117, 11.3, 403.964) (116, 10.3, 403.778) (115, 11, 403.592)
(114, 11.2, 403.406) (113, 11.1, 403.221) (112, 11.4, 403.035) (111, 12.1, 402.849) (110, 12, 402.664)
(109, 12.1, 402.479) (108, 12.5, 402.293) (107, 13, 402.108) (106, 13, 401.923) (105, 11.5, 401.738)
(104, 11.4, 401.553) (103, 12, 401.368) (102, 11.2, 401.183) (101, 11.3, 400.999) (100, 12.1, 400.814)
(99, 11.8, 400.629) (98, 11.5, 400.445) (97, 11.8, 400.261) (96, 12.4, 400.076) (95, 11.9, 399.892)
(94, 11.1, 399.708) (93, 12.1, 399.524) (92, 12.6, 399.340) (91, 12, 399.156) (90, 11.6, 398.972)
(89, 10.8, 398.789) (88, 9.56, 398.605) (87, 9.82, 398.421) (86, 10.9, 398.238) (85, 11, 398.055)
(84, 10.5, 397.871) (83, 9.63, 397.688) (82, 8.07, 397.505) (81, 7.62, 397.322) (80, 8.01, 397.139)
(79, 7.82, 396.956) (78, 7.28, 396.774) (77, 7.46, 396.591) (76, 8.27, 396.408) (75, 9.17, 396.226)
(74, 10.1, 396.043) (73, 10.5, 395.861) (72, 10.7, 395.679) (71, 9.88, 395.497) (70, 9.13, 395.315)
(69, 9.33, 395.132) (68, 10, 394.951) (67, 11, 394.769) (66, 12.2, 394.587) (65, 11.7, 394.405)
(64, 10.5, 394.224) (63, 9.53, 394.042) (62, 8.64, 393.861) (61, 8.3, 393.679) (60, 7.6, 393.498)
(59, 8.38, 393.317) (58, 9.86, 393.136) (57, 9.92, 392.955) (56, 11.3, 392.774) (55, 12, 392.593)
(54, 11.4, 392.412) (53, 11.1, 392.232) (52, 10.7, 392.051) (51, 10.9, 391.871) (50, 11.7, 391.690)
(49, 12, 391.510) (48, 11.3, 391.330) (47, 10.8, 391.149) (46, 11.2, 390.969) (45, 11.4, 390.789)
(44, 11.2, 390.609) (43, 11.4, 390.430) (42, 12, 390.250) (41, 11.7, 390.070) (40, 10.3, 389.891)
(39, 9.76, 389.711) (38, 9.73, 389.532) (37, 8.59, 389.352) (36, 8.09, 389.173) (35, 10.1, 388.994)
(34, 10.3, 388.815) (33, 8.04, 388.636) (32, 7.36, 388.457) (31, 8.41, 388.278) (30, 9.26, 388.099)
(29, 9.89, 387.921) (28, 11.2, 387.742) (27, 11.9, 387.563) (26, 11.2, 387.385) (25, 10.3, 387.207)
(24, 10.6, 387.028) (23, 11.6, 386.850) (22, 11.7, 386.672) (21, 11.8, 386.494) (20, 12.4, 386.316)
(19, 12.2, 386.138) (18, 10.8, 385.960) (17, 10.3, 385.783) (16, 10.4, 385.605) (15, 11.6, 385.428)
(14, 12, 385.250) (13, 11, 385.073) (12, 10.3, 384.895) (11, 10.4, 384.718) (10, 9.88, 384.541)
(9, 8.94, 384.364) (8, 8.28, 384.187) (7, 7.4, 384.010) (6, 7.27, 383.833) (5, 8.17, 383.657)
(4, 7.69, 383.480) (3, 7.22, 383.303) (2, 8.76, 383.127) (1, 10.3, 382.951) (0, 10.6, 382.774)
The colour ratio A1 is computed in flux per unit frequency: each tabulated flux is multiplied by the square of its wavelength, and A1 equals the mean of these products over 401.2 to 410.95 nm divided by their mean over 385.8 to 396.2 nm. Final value 1.15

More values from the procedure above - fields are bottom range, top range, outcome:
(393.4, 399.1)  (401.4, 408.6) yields 1.25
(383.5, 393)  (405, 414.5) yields 1.15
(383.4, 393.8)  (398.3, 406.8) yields 1.21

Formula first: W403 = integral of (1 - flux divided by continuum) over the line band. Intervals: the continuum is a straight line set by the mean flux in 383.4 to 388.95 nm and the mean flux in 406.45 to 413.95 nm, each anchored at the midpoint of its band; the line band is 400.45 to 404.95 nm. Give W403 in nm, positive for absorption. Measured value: -0.46 nm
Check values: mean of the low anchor 10.1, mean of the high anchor 10.7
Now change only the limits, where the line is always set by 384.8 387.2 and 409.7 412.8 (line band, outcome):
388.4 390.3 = 0.25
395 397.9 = 0.48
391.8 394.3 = 0.21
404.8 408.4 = -0.41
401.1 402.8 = -0.26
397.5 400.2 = -0.11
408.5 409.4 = -0.05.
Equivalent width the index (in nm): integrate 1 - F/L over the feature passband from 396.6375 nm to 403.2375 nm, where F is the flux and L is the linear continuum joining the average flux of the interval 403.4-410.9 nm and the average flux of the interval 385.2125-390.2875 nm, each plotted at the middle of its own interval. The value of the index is -0.18 nm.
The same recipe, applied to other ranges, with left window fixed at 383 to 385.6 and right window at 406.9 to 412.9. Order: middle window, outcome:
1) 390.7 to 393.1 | -0.398 nm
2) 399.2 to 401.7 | -0.460 nm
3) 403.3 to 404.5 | -0.114 nm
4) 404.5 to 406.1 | -0.160 nm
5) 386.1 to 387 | -0.238 nm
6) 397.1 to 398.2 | 0.062 nm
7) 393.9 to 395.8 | -0.124 nm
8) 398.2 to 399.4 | -0.136 nm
